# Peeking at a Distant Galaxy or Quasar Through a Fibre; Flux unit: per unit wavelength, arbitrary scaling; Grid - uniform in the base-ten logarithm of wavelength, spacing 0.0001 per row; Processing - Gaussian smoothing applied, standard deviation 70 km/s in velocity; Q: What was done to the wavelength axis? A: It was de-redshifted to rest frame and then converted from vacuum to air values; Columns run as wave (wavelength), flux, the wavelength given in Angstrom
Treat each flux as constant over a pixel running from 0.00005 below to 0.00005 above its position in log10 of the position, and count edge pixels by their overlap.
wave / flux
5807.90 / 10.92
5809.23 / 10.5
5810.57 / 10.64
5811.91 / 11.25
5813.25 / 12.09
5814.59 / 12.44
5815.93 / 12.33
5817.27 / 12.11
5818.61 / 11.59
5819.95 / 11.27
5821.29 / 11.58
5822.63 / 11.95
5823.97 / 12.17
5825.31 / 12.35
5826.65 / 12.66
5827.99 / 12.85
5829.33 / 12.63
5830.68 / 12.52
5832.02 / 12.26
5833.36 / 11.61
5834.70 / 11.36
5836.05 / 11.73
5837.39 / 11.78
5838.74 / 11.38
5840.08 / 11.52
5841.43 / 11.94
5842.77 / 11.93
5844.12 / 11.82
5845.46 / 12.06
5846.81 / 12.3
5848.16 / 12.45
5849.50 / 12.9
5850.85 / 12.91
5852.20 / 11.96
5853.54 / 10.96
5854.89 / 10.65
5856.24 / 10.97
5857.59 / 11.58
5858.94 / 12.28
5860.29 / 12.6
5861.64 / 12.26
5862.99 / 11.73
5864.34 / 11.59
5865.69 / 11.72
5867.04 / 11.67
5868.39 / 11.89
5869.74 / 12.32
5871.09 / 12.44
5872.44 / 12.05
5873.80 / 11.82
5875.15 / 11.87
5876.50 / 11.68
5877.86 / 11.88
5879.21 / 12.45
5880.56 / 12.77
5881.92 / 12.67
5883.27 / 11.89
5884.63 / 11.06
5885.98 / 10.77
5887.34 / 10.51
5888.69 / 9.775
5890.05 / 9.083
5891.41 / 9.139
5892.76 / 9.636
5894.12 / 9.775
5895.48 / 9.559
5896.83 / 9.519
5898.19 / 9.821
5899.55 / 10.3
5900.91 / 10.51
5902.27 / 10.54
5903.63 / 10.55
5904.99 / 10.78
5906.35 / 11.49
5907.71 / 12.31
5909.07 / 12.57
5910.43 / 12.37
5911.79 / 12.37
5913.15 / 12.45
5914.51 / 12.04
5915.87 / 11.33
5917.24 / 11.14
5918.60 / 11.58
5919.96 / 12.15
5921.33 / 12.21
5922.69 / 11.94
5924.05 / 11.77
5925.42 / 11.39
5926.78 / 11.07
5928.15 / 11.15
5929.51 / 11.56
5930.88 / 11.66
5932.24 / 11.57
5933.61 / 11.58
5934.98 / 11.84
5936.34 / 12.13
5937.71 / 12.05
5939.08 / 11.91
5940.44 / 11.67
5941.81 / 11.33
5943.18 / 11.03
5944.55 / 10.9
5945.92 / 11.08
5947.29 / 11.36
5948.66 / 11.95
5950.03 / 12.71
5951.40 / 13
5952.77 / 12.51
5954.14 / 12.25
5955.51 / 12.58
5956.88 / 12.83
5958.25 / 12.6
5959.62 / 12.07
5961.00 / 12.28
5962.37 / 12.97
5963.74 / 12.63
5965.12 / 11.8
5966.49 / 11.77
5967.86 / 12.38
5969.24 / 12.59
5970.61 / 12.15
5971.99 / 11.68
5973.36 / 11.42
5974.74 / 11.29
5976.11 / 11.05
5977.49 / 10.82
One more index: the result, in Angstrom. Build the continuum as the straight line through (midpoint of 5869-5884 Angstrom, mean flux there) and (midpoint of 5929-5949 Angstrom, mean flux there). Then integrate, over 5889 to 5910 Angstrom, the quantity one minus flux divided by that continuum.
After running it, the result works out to 2.7 Angstrom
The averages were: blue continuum 12.2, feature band 10.4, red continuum 11.6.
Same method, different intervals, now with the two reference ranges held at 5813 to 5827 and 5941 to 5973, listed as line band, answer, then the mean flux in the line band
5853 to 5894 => 2.1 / 11.4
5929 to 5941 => 0.3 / 11.8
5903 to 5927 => 0.6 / 11.8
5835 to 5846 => 0.3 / 11.8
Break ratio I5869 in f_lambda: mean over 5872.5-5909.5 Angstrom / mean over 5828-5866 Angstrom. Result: 0.92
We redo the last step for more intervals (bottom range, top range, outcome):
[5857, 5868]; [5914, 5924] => 0.99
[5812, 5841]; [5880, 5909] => 0.89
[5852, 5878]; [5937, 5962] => 1.02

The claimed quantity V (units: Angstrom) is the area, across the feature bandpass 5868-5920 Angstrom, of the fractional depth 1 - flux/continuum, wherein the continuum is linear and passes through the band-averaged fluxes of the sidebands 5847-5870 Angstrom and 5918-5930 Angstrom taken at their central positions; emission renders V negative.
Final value 2.3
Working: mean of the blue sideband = 11.9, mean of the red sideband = 11.7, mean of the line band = 11.2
